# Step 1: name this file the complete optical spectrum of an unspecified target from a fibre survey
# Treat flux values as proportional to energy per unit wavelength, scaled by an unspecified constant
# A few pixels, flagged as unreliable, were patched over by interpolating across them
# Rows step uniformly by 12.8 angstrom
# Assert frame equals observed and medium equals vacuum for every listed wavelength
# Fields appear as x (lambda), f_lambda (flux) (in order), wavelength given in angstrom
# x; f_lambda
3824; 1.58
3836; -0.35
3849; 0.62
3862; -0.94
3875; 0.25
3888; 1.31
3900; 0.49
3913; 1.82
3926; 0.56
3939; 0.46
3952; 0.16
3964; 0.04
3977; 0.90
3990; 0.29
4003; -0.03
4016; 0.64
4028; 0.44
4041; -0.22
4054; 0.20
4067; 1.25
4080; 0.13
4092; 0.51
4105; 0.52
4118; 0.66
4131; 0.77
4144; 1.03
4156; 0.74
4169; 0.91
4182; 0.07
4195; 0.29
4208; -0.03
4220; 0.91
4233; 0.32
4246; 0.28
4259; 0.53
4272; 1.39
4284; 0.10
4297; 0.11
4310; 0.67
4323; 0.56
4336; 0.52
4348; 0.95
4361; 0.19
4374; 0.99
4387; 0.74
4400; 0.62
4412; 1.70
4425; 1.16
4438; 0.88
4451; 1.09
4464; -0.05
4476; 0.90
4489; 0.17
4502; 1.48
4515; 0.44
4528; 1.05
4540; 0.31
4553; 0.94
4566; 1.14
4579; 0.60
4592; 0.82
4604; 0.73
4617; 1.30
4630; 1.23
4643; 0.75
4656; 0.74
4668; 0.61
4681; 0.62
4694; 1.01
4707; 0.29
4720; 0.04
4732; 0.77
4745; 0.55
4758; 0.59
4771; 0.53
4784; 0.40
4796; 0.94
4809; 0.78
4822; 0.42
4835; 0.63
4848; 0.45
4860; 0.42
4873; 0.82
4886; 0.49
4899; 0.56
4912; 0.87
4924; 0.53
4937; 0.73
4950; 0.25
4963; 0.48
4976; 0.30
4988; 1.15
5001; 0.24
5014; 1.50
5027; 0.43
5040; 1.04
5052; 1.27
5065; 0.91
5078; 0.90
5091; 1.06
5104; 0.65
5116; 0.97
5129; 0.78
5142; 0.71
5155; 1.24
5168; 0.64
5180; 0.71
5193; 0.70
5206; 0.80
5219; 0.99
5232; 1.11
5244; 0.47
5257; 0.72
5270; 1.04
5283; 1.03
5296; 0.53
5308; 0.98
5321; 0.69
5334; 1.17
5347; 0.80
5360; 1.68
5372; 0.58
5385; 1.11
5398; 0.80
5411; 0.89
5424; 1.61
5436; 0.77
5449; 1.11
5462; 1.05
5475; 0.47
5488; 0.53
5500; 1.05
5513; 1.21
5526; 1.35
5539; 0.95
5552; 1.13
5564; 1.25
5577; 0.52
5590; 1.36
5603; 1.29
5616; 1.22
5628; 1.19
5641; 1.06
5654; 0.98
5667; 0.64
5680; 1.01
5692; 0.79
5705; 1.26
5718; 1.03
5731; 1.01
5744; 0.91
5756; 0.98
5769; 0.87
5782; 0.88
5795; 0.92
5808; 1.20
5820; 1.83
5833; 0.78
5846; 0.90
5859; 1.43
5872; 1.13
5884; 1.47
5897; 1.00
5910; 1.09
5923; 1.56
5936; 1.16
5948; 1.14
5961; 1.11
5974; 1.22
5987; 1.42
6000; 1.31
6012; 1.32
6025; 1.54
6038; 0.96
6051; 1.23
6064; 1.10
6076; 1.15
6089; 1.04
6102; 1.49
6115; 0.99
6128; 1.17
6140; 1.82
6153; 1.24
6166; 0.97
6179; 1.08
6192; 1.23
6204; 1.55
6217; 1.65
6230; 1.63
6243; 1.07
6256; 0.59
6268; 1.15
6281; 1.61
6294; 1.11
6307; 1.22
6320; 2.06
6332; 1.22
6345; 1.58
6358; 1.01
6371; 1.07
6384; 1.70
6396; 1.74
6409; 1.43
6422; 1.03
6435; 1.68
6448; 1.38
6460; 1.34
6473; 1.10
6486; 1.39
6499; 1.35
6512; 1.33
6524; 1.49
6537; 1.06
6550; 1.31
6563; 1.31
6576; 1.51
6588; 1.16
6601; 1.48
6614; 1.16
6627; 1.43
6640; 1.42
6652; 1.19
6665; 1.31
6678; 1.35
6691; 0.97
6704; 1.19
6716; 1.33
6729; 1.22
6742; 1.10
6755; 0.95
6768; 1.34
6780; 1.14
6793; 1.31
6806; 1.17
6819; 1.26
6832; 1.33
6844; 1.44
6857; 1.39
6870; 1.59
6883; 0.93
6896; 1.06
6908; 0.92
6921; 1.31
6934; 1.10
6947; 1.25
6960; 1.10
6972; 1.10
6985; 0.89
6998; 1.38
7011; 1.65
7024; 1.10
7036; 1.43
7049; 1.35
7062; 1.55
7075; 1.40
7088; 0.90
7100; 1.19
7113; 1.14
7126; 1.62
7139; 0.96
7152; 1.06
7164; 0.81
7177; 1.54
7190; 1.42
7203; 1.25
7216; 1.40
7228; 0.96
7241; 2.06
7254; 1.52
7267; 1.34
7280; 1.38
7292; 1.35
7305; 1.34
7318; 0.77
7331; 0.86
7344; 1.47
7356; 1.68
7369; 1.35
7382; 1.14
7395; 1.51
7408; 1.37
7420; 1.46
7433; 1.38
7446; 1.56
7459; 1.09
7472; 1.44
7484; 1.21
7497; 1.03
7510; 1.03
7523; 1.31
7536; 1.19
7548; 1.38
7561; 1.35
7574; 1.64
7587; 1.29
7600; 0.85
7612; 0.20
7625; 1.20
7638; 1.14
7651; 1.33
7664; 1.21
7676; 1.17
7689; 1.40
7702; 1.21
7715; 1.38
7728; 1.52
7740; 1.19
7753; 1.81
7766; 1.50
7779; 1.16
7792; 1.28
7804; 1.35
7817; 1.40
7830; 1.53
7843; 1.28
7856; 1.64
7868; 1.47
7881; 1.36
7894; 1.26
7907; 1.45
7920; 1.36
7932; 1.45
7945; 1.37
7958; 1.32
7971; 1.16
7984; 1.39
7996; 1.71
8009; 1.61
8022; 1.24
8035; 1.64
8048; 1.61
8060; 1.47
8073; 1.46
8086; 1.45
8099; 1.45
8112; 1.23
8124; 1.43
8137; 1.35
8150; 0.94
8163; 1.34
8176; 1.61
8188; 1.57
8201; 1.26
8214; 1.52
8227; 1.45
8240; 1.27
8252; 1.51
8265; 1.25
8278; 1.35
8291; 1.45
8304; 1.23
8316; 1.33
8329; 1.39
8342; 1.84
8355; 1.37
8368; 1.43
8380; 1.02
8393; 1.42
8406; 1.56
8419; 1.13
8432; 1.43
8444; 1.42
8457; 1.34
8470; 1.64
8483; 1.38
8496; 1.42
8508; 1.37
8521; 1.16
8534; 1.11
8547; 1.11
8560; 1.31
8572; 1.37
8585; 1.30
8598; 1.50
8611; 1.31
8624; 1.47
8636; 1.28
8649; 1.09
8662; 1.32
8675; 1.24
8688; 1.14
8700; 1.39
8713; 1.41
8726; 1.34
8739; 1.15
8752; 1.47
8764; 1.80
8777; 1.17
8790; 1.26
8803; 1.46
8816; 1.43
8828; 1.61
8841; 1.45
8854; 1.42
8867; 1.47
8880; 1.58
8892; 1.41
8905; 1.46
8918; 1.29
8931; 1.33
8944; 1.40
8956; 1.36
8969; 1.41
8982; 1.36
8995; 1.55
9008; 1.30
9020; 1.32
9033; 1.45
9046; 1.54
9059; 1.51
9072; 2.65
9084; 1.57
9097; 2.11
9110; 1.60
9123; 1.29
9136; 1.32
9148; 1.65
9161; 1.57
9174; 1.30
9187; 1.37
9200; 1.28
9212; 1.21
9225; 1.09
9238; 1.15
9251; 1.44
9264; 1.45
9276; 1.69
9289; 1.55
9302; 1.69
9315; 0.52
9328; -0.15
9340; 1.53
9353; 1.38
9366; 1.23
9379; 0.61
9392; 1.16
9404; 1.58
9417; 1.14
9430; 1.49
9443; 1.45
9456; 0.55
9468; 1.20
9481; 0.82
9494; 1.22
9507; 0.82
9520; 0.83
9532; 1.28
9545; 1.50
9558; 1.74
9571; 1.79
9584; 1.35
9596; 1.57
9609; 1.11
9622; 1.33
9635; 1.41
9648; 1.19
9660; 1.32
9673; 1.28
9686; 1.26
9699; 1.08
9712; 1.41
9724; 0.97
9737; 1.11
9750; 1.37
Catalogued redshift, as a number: 0.382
